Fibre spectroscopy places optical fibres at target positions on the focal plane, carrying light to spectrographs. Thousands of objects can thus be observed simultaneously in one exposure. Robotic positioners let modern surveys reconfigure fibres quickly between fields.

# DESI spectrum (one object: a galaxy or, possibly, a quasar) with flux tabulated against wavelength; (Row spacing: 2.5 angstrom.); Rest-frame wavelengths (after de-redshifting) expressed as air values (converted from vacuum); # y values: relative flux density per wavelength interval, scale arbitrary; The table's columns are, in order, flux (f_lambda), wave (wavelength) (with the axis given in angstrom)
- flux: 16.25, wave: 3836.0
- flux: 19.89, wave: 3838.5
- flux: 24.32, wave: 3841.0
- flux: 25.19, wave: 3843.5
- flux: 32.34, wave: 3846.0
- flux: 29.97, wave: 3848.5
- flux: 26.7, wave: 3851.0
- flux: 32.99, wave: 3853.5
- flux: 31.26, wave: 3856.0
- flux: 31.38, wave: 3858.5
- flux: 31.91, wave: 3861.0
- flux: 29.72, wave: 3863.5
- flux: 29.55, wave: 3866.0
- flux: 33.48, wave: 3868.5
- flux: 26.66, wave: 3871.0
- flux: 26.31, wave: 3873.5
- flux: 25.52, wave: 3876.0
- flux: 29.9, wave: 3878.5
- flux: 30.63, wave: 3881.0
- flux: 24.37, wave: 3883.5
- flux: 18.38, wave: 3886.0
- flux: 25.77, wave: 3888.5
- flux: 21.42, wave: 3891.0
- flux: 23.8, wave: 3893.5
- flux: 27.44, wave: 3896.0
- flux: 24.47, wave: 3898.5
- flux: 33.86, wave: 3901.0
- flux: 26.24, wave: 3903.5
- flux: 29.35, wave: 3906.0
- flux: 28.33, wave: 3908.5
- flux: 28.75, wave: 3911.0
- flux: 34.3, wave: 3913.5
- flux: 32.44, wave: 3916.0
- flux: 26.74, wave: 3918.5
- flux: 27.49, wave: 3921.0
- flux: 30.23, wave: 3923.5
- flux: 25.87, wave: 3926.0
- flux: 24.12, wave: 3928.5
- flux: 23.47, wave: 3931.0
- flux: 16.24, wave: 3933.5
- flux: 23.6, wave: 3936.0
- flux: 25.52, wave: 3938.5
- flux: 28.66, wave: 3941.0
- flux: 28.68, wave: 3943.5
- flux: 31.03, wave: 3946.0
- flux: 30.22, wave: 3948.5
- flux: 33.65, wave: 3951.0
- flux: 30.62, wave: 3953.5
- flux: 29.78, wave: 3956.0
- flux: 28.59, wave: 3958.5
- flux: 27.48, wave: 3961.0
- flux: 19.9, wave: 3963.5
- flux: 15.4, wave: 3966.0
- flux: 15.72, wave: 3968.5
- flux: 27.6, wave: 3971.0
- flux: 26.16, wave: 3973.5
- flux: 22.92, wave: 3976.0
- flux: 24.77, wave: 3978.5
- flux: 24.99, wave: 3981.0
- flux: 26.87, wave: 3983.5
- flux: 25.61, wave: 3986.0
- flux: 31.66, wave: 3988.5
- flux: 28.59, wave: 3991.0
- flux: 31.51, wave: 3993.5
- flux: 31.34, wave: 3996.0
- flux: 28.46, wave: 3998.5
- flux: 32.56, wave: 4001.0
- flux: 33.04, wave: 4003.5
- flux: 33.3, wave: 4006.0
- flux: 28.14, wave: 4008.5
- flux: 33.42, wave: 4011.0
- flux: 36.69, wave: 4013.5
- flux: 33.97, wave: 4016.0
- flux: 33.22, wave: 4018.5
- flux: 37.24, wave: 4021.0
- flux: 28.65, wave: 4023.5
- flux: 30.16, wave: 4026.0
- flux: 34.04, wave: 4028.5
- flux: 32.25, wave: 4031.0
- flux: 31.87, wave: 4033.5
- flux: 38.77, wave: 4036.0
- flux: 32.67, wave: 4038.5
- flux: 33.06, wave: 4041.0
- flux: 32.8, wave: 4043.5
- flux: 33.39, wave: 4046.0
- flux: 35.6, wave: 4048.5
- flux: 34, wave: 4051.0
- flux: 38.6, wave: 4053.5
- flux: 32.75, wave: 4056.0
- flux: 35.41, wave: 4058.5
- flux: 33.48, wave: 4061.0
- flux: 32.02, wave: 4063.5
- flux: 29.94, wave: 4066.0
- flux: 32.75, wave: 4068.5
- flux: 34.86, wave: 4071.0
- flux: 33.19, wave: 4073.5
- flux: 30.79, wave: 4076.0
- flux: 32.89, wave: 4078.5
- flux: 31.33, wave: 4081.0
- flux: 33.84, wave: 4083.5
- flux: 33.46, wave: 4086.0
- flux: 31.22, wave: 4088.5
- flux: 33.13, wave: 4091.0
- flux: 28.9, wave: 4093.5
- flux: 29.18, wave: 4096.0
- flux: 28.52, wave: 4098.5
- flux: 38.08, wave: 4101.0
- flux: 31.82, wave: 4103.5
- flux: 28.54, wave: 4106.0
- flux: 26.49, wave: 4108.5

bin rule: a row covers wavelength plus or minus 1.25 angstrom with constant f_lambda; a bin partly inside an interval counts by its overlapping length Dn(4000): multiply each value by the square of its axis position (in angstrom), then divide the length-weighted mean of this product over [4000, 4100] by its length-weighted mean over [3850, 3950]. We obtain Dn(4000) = 1.28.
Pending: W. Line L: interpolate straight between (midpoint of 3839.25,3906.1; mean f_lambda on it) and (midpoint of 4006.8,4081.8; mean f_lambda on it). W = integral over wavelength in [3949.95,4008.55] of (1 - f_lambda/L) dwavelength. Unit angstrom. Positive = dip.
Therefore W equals 7.2 angstrom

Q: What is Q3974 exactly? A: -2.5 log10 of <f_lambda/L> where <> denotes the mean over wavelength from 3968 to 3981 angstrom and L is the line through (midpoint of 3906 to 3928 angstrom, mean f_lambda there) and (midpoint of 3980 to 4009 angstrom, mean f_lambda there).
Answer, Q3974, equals 0.226 mag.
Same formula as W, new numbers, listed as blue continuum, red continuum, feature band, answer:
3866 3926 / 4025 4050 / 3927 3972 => 6.5 angstrom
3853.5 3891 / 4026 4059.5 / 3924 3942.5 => 3.7 angstrom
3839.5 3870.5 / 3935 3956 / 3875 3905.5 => 3.5 angstrom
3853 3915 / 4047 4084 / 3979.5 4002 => 1.7 angstrom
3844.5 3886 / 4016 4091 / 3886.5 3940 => 6.5 angstrom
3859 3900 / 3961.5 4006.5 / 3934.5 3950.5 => -0.8 angstrom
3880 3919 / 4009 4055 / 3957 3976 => 4.7 angstrom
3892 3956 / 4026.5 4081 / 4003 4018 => -0.7 angstrom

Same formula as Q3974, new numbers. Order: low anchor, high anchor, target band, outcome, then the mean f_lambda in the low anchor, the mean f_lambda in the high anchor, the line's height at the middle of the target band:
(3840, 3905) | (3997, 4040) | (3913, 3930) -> 0.04 mag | 27.8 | 32.8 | 29.5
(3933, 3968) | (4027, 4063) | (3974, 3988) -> 0.14 mag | 26.4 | 34.1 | 28.9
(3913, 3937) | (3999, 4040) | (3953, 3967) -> 0.14 mag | 26.2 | 33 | 28.8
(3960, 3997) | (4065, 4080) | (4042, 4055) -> -0.14 mag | 25.3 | 32.4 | 30.6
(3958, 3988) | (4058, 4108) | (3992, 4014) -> -0.21 mag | 23.9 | 32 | 26.1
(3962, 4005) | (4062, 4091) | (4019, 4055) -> -0.13 mag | 26.3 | 32.4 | 29.8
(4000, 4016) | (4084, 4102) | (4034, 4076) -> -0.05 mag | 32.9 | 31.8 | 32.3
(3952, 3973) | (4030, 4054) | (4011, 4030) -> -0.06 mag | 24.6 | 34.2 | 31.6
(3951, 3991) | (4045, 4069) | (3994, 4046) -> -0.09 mag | 25.6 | 33.8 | 30.3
